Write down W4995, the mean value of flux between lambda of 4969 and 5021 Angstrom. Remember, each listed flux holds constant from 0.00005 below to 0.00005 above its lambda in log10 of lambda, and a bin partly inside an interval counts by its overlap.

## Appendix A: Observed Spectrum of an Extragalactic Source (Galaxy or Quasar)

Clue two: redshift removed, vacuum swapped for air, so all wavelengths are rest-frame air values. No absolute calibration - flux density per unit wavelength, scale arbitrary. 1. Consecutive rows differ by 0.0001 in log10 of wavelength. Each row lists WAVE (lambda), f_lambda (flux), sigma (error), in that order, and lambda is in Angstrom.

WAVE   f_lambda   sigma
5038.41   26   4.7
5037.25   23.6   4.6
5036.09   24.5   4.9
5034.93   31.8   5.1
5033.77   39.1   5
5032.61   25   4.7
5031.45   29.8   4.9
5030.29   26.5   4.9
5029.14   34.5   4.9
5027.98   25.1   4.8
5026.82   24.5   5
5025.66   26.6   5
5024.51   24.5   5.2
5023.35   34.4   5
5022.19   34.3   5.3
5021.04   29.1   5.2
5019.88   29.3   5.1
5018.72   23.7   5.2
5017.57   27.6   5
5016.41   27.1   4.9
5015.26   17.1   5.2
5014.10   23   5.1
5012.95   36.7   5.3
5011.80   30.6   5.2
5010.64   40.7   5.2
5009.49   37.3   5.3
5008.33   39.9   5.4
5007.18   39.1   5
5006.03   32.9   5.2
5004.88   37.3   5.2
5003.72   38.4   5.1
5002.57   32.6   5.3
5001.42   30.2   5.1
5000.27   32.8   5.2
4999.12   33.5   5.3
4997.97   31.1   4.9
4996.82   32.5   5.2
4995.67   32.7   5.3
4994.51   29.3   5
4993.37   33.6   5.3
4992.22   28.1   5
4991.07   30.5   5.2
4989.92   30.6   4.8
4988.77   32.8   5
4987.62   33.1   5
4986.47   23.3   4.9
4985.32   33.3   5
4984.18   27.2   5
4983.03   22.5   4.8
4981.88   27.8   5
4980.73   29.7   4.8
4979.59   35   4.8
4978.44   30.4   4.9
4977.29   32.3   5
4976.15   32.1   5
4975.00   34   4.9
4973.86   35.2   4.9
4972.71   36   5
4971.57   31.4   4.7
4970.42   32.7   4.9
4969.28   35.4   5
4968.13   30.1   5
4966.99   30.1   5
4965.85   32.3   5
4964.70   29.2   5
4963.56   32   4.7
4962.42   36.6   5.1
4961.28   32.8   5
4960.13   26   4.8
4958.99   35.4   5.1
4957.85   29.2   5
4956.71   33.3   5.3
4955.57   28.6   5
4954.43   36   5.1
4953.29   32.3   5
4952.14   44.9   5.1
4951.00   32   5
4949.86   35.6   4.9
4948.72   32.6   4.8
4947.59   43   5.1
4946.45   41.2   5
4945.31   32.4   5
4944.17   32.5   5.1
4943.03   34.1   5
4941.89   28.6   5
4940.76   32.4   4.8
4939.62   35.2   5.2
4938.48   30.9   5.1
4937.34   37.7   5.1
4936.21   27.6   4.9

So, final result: 31.6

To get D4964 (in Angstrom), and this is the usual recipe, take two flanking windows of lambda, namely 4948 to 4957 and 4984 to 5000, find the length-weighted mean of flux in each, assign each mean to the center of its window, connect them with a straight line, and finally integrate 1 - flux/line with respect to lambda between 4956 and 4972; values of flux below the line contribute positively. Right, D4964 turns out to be 0.8 Angstrom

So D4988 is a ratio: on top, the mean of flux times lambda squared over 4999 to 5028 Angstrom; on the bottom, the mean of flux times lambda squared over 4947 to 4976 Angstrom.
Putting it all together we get 0.95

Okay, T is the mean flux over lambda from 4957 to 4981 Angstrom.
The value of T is 32.3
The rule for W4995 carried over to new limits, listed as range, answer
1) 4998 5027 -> 31.4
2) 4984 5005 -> 31.7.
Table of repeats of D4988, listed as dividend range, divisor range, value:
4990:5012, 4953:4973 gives 1.07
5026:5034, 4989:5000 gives 0.93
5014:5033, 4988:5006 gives 0.85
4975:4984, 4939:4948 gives 0.88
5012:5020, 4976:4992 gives 0.89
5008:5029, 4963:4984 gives 0.95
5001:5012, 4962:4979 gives 1.12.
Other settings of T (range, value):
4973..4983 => 31.6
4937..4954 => 35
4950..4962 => 33.2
